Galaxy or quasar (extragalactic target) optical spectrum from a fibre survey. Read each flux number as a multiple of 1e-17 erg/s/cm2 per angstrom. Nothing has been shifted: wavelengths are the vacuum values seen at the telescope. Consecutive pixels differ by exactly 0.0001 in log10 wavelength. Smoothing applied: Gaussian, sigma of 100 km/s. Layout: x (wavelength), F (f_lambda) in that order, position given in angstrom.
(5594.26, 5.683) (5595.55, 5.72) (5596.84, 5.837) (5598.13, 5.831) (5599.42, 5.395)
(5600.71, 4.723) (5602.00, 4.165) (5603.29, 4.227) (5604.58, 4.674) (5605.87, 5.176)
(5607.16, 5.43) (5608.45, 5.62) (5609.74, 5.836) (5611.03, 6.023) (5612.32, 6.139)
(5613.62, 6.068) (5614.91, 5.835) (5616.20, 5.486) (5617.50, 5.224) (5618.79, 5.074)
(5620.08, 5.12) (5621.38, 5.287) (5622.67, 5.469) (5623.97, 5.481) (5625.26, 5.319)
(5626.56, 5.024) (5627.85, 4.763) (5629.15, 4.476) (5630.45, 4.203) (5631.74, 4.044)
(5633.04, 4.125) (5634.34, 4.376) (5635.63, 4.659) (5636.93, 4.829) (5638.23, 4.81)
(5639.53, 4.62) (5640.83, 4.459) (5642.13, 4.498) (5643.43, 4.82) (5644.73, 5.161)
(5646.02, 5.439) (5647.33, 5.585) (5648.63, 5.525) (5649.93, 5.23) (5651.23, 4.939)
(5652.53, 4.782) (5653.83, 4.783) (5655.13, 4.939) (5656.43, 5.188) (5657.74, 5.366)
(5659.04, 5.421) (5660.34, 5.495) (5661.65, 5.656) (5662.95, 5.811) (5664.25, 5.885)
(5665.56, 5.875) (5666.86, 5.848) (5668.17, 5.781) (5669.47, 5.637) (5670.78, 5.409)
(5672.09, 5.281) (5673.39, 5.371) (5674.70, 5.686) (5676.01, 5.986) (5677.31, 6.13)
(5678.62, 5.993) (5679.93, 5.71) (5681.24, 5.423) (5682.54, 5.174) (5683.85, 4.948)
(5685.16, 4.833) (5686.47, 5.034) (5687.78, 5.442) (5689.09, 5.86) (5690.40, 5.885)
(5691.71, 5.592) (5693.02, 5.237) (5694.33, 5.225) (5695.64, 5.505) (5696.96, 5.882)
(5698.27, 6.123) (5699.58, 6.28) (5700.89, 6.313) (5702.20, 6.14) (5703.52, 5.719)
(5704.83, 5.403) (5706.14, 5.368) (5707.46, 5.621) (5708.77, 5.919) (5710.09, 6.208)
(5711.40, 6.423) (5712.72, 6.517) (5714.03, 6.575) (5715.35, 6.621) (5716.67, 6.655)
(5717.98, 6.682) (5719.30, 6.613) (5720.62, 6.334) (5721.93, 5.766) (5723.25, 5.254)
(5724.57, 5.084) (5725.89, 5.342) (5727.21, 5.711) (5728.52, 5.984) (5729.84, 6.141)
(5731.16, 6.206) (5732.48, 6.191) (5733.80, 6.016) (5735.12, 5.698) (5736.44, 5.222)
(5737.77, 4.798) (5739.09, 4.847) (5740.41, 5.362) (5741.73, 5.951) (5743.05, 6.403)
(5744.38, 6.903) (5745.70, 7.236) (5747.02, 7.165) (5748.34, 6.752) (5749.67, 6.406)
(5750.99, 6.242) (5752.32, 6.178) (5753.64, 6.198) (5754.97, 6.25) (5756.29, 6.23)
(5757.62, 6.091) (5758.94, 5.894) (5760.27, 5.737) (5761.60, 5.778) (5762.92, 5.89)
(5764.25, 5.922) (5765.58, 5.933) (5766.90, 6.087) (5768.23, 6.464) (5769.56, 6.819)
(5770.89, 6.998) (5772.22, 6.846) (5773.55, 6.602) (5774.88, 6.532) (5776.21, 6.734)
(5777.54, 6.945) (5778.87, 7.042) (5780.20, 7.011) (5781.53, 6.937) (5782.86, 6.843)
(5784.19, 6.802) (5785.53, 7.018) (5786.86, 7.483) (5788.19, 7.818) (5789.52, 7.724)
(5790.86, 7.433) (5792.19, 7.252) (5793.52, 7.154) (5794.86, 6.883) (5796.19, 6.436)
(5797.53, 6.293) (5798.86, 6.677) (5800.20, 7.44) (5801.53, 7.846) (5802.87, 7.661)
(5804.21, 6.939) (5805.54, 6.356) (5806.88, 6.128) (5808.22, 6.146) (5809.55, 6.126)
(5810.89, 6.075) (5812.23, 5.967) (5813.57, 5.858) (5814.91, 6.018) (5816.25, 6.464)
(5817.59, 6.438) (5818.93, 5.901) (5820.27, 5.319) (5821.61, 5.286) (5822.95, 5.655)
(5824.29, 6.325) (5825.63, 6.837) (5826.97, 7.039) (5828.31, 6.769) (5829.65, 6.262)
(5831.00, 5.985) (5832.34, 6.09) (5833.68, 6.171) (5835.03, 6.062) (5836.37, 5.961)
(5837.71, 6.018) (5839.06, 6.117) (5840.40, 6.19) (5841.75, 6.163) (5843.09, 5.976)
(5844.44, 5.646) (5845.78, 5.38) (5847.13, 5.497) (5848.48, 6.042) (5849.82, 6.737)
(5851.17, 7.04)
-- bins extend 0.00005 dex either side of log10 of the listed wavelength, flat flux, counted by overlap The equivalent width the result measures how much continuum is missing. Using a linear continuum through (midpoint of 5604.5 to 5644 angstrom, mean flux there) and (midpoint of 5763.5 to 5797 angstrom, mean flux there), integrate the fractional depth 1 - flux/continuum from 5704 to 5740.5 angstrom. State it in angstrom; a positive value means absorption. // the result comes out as 1.8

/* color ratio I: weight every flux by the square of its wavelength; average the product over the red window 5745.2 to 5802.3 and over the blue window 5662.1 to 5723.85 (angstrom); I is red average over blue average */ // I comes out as 1.19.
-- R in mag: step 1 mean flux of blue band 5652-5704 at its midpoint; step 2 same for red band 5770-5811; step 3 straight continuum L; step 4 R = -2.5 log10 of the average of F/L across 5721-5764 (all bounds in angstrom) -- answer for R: 0.07 mag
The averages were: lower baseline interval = 5.57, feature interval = 5.97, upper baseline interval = 6.92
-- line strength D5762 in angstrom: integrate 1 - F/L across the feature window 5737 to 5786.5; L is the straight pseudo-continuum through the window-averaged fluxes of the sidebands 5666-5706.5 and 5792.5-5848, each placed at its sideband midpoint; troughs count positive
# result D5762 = -3.1 angstrom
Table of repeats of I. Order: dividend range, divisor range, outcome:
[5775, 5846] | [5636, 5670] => 1.31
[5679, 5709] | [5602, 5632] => 1.10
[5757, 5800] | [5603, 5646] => 1.40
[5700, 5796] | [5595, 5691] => 1.25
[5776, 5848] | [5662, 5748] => 1.15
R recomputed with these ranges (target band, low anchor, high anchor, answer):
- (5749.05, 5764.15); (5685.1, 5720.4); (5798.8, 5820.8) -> 0.02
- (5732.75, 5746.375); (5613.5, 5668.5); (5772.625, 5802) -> 0.10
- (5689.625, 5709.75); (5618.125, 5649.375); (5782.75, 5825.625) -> -0.04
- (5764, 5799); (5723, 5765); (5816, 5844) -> -0.14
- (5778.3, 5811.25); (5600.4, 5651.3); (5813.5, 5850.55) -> -0.18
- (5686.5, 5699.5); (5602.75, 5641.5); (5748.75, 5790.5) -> 0.03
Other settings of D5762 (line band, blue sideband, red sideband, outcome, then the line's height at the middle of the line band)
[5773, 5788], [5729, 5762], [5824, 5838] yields -1.83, 6.18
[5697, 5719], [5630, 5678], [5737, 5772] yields -1.69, 5.72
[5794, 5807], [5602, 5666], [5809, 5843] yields -1.98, 5.99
